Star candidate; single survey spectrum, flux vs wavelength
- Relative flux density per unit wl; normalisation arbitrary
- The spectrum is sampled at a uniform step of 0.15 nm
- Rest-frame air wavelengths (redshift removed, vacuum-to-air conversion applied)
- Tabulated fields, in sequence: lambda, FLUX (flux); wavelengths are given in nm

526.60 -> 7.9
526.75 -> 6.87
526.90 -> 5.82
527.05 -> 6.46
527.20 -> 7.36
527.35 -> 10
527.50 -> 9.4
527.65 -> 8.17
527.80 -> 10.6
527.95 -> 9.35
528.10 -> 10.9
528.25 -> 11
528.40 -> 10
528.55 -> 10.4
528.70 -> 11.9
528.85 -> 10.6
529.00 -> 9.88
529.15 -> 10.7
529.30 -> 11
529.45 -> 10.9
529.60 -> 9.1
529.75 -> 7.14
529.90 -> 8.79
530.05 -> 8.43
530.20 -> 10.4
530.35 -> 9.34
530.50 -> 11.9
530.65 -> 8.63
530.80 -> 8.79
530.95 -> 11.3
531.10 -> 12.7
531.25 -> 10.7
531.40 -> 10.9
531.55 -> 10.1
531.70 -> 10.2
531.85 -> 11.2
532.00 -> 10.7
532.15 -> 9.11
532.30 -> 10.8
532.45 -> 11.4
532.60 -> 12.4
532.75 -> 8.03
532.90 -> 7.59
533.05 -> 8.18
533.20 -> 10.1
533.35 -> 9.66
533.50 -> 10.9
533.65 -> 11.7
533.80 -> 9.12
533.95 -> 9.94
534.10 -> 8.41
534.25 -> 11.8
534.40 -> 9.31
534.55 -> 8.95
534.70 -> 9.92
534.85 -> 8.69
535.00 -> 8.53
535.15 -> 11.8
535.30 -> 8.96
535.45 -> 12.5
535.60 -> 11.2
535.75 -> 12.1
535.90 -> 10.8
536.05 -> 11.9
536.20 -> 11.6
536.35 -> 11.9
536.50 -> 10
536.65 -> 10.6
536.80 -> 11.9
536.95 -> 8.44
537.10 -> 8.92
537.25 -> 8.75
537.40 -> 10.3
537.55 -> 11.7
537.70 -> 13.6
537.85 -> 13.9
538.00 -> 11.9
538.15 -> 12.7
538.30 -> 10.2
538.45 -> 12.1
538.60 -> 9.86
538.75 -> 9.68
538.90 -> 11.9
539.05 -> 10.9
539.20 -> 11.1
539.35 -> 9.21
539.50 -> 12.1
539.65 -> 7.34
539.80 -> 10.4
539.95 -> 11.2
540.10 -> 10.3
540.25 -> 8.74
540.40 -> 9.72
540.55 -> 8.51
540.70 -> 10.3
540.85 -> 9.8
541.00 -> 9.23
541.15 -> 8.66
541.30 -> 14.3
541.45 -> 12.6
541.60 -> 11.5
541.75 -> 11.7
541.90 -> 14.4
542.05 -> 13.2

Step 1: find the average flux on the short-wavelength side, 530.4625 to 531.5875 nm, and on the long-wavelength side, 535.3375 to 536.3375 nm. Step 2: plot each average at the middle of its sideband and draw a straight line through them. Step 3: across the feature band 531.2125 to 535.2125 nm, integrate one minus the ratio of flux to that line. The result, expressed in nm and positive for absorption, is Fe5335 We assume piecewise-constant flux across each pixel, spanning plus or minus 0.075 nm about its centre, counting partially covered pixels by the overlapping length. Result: 0.38 nm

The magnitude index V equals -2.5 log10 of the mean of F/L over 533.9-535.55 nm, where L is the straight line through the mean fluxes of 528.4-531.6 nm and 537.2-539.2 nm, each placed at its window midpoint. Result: 0.10 mag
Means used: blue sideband 10.2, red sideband 11.4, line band 9.91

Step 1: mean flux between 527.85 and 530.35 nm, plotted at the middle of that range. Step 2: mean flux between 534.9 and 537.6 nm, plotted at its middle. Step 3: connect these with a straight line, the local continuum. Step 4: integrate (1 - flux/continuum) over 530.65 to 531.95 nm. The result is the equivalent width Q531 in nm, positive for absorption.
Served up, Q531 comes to -0.05 nm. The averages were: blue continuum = 10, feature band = 10.6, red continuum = 10.6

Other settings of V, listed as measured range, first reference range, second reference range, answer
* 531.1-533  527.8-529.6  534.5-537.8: 0.03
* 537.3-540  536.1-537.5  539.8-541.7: -0.07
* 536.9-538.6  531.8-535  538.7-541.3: -0.12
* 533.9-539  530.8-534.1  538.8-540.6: -0.06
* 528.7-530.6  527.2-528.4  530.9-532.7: 0.04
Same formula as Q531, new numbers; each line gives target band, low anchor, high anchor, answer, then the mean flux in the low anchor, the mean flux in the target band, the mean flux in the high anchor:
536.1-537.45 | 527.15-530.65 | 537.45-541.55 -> 0.035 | 9.87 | 10.3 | 10.8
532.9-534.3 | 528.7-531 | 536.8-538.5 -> 0.088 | 9.85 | 9.82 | 11.2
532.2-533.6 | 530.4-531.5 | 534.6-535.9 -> 0.086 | 10.7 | 9.91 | 10.5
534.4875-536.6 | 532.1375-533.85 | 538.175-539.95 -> -0.091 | 9.96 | 10.6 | 10.5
